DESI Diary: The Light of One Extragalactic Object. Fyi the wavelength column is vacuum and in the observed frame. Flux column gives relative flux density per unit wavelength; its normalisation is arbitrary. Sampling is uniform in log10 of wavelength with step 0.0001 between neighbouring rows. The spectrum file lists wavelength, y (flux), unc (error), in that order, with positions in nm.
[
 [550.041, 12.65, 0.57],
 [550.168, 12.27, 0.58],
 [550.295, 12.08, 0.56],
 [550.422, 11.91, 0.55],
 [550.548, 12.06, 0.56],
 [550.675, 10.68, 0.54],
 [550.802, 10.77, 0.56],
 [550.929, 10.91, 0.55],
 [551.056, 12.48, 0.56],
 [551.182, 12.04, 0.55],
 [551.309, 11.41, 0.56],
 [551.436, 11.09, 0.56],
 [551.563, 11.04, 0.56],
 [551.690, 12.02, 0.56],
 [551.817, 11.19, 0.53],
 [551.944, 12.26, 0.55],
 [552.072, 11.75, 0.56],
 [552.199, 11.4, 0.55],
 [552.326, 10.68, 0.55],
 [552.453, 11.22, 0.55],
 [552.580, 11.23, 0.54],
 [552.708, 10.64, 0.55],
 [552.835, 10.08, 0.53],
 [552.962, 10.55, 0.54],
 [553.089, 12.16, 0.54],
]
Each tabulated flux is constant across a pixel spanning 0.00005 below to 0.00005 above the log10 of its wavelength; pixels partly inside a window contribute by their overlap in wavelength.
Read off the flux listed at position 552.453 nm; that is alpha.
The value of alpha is 11.22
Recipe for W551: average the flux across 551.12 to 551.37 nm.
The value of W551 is 11.7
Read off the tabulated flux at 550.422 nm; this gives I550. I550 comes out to 11.91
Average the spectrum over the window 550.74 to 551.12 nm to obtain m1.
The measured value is 11.4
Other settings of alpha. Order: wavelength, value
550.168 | 12.27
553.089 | 12.16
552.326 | 10.68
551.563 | 11.04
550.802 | 10.77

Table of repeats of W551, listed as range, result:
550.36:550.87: 11.4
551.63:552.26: 11.7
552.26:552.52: 11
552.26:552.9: 10.8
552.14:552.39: 11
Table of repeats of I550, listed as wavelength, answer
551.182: 12.04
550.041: 12.65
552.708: 10.64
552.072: 11.75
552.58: 11.23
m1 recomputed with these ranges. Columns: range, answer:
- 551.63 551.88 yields 11.6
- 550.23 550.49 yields 12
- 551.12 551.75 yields 11.5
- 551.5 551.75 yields 11.5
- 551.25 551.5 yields 11.2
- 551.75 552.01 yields 11.7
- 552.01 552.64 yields 11.3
